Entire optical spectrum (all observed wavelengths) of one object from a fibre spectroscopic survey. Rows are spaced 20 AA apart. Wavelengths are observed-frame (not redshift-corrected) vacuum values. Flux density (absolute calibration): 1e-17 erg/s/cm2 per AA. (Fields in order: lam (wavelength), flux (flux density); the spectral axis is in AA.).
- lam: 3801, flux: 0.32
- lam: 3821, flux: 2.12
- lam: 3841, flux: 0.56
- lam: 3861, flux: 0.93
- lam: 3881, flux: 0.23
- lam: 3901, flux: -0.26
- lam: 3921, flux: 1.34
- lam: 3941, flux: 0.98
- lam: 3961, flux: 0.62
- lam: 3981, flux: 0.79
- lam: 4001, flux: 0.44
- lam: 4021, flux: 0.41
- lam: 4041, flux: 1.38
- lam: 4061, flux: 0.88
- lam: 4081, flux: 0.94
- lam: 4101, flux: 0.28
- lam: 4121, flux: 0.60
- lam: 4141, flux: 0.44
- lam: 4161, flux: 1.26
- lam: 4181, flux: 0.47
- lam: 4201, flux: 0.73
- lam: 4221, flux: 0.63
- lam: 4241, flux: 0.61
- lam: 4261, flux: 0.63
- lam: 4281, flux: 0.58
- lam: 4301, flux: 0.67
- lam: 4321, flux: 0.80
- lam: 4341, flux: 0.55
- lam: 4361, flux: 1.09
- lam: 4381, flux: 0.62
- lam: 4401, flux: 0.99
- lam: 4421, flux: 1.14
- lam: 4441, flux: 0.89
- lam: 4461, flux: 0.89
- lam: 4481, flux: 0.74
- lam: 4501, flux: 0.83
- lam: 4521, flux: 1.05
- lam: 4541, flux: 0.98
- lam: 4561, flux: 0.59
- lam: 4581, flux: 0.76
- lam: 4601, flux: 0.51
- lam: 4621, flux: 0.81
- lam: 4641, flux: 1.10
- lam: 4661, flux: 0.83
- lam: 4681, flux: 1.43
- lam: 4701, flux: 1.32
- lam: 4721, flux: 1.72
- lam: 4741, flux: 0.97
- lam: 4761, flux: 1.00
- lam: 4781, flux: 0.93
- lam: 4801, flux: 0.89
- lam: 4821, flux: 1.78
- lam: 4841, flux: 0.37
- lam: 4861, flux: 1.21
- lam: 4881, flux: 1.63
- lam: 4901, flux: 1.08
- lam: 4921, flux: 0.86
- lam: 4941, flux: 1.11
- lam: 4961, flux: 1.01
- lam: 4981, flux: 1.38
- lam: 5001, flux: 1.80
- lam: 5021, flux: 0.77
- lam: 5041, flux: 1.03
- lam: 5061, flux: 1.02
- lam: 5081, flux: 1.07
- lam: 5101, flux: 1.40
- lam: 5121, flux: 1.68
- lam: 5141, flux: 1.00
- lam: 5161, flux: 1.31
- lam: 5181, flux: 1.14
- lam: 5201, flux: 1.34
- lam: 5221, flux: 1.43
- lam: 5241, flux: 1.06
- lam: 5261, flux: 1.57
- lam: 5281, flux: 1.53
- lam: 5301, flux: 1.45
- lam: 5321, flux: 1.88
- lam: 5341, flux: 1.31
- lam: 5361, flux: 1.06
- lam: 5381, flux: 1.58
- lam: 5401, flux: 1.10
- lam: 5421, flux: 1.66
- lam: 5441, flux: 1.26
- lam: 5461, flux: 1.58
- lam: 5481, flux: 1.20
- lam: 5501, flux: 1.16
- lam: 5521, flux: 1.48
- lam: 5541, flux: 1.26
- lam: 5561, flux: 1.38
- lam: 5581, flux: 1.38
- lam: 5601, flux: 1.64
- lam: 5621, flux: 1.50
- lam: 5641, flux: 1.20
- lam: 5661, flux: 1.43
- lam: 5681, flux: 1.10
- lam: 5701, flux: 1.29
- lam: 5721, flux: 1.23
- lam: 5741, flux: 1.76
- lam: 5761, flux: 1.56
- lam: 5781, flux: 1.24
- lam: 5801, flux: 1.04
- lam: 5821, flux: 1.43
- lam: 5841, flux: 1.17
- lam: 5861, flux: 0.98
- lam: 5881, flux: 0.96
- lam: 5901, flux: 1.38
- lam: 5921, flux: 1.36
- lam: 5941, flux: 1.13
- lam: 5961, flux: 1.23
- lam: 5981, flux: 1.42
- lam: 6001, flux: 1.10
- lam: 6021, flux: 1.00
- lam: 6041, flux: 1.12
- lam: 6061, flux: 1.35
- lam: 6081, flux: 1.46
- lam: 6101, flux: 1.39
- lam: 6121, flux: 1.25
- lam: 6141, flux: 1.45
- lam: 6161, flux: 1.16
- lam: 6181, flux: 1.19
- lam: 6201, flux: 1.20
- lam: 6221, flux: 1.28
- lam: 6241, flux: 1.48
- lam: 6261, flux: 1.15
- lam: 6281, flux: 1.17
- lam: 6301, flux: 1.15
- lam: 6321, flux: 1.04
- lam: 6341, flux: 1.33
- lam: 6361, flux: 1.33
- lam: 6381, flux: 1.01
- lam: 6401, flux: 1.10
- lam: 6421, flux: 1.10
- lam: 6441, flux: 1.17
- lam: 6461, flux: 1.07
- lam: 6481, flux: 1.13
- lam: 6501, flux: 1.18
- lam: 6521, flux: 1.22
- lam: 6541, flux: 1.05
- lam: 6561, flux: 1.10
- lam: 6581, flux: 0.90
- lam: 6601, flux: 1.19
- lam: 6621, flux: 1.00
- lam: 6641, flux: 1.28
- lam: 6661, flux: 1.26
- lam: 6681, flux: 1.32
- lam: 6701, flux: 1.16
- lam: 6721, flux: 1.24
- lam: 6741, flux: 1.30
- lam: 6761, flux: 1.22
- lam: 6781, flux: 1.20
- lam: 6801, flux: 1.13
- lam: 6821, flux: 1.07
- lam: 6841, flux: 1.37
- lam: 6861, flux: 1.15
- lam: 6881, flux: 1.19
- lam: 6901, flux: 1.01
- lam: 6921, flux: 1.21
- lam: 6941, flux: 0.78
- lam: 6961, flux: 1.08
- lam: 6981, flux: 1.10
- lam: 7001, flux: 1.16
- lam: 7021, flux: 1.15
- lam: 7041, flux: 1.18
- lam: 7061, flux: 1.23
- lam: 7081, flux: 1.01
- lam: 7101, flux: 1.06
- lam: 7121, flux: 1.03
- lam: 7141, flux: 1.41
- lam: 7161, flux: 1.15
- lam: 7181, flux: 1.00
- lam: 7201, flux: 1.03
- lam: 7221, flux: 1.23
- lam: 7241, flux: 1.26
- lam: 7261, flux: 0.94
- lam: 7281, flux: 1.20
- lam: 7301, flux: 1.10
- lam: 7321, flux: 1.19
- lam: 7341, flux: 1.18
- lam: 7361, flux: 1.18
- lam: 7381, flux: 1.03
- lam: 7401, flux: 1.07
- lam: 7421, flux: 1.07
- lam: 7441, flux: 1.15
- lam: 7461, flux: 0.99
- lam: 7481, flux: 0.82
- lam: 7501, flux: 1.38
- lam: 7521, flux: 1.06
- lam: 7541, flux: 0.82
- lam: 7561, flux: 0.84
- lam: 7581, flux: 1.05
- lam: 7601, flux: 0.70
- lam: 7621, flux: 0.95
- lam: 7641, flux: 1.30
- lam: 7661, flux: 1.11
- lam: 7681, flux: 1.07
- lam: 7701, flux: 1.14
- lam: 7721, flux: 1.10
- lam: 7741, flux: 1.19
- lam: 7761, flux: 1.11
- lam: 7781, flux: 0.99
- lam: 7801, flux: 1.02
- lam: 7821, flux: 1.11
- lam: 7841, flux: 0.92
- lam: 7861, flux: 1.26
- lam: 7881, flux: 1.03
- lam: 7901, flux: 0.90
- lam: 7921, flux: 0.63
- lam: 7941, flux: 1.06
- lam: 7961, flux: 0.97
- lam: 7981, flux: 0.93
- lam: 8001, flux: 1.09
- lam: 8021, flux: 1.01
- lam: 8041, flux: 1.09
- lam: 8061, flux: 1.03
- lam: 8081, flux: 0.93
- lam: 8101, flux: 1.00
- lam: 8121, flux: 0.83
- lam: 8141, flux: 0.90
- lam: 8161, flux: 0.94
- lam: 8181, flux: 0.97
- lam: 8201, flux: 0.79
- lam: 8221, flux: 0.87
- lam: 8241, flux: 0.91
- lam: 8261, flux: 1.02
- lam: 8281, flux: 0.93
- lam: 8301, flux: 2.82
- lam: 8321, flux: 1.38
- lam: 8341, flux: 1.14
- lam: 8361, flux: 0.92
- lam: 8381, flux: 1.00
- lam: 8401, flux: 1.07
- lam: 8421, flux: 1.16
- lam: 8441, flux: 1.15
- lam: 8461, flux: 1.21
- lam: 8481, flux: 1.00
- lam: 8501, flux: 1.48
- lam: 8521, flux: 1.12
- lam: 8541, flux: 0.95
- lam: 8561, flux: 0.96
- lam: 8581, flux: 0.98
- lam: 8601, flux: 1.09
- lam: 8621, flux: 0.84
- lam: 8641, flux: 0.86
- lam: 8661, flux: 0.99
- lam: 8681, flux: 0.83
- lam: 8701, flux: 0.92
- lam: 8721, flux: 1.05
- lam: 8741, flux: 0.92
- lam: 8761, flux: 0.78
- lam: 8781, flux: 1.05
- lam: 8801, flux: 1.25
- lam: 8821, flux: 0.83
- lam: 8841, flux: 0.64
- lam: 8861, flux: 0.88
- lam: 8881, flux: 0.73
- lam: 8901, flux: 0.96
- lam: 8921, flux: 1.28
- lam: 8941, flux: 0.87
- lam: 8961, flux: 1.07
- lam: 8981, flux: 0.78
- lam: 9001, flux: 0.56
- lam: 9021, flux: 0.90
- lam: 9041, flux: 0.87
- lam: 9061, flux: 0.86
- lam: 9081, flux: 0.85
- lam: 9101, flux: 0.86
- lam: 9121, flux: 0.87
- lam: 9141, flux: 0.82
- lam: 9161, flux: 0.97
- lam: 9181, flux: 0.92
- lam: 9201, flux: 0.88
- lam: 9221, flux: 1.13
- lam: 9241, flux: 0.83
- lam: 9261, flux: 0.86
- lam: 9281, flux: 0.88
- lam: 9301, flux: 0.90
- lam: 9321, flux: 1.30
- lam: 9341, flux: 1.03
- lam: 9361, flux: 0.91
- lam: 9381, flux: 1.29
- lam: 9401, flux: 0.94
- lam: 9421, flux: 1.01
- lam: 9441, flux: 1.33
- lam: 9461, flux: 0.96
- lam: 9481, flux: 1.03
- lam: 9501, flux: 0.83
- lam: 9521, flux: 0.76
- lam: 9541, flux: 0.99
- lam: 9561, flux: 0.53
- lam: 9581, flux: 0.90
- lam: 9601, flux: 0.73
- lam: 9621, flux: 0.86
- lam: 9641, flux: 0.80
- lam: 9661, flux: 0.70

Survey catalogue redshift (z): 0.264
